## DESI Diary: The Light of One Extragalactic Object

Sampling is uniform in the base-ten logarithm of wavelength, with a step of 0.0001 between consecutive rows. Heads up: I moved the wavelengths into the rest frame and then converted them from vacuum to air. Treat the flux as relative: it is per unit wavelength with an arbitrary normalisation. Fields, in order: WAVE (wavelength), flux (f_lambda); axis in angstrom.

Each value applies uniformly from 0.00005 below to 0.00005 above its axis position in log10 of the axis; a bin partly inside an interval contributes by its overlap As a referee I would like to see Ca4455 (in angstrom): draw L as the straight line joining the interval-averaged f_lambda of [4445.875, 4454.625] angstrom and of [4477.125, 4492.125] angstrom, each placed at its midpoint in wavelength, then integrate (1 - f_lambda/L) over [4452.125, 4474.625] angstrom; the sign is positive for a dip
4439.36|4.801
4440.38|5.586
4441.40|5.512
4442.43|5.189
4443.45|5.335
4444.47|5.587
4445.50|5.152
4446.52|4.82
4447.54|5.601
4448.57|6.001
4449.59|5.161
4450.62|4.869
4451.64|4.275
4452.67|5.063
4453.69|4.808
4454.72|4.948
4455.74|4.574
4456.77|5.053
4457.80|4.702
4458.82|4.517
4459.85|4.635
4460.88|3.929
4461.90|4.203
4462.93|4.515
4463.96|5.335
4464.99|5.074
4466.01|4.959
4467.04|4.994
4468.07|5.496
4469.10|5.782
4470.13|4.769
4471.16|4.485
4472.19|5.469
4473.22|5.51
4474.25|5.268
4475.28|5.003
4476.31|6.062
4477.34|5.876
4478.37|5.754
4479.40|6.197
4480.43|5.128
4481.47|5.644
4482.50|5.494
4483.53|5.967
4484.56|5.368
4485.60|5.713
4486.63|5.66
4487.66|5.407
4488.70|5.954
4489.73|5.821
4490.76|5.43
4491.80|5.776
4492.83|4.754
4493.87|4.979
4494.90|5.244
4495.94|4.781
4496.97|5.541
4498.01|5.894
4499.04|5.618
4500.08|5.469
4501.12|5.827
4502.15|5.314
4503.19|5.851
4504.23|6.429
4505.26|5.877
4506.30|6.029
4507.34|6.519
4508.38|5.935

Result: 1.7 angstrom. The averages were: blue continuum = 5.07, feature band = 4.91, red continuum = 5.67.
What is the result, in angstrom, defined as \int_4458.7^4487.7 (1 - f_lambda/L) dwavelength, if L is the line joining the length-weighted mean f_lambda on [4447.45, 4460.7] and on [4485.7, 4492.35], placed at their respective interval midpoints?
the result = 0.4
